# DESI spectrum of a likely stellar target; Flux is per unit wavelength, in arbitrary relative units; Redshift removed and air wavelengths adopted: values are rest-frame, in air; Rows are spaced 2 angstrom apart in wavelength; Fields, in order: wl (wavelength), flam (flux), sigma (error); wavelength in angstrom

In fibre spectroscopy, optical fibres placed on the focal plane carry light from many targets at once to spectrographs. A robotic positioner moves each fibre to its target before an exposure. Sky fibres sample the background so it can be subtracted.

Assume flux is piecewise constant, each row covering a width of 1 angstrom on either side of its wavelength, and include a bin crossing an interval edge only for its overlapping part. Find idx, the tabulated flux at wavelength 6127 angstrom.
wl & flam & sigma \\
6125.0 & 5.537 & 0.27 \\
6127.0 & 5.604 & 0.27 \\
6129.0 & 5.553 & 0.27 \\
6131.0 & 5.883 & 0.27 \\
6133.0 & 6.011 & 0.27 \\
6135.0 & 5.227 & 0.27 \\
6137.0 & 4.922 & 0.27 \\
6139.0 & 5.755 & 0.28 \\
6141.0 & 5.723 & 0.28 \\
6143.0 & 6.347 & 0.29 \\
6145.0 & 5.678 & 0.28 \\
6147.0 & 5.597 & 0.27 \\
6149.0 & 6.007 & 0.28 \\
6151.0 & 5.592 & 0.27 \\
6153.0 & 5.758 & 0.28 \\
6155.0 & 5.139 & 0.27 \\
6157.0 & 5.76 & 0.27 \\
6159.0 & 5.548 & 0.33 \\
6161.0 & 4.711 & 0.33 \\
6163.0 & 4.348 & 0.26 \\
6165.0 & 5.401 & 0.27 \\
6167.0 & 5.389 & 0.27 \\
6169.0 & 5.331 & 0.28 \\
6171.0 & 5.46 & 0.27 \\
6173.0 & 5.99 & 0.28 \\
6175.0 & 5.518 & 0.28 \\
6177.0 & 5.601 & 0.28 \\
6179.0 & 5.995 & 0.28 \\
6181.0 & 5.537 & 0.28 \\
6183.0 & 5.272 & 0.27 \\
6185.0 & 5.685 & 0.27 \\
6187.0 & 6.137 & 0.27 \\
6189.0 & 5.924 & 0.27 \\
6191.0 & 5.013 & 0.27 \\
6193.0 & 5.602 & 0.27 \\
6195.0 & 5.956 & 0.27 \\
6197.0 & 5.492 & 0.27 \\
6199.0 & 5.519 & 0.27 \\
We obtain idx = 5.604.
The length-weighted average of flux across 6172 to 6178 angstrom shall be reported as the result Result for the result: 5.7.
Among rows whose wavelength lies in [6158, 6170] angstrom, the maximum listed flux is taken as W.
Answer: 5.548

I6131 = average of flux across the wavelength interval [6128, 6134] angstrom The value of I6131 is 5.82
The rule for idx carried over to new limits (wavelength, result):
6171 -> 5.46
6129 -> 5.553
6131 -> 5.883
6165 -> 5.401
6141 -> 5.723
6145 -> 5.678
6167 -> 5.389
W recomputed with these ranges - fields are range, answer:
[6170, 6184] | 5.995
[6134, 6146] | 6.347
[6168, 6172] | 5.46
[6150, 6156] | 5.758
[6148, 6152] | 6.007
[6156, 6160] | 5.76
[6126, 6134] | 6.011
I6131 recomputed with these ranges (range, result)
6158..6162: 5.13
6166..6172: 5.39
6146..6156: 5.62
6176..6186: 5.62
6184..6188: 5.91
